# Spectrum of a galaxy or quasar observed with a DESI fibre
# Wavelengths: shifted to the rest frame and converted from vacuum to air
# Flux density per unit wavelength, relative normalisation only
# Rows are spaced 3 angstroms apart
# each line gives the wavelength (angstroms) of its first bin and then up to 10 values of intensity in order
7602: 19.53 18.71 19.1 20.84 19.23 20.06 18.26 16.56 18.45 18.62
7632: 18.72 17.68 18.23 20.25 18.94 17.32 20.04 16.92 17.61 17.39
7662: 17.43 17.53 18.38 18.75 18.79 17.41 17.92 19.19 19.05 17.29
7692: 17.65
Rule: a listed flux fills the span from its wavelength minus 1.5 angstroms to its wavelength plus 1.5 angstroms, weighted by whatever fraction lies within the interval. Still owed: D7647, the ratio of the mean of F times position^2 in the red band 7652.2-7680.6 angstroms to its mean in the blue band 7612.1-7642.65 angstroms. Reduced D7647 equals 1.0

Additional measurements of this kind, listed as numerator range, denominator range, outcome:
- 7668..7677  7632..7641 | 1.01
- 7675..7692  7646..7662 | 1.03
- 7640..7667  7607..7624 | 0.96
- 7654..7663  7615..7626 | 0.96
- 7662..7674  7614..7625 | 1.00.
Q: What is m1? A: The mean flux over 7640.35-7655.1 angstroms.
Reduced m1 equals 18.6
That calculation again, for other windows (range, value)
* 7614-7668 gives 18.3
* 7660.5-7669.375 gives 17.8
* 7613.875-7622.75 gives 18.8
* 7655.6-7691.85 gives 18.1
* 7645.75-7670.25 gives 17.9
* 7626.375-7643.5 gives 18.7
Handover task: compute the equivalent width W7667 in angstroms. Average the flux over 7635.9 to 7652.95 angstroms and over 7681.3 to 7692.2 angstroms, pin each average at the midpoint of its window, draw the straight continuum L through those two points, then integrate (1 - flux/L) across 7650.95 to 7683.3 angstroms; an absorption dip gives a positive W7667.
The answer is 1.1 angstroms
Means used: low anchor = 18.7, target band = 17.9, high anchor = 18.4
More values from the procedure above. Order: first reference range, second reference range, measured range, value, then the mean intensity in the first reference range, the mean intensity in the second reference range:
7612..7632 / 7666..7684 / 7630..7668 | 0.60 angstroms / 18.6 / 18.4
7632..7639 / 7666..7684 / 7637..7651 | -0.61 angstroms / 18.1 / 18.4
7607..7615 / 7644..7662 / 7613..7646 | 0.60 angstroms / 19.8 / 17.9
